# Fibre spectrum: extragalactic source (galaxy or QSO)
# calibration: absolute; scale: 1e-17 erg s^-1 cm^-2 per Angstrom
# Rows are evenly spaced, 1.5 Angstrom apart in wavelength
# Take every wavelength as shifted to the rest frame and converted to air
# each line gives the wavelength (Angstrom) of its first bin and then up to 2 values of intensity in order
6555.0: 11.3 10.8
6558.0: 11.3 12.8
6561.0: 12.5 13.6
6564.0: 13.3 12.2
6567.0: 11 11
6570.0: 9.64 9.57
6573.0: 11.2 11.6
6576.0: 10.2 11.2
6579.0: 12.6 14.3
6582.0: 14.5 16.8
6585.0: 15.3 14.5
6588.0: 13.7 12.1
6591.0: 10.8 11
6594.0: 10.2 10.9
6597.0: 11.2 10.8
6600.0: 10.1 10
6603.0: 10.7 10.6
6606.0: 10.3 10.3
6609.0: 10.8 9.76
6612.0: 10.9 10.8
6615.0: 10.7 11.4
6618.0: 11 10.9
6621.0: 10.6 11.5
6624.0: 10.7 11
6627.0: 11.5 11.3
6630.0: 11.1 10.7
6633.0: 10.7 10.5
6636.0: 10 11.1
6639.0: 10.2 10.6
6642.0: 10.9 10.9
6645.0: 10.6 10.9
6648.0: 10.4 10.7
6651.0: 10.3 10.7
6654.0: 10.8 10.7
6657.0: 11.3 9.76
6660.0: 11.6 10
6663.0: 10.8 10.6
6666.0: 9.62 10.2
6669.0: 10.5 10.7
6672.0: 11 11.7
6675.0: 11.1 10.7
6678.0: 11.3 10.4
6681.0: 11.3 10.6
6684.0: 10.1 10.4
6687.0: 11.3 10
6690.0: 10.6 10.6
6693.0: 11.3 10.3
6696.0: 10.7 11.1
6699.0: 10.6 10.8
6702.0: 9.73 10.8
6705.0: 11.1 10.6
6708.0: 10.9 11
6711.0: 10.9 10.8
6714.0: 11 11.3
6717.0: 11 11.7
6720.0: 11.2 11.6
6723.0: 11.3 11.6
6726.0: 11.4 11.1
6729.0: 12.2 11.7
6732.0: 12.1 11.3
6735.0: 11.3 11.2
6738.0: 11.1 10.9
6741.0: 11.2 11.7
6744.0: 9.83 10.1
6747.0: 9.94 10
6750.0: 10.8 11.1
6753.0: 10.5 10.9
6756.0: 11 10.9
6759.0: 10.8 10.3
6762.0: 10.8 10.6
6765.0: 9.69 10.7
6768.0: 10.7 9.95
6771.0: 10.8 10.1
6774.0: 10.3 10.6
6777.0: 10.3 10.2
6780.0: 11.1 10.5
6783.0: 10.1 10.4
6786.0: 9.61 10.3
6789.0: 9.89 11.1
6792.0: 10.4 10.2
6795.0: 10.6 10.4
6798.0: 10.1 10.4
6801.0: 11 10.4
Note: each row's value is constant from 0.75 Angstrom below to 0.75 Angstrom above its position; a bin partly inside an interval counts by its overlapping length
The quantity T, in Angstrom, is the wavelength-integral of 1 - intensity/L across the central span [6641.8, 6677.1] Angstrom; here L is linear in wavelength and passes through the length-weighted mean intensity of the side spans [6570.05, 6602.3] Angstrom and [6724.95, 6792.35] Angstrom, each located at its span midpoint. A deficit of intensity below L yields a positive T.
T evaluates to 2.3 Angstrom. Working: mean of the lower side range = 12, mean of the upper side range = 10.7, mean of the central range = 10.7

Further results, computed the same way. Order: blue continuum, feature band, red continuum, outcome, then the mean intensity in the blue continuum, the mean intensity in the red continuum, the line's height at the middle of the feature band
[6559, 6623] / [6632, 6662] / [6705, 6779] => 1.8 Angstrom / 11.6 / 10.9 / 11.3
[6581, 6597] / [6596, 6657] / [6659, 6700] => 6.4 Angstrom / 12.9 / 10.7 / 12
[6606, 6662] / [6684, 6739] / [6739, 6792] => -2.2 Angstrom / 10.7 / 10.5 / 10.6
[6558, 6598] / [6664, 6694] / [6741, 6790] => 1.5 Angstrom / 12.2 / 10.5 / 11.3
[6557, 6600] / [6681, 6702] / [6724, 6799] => 1.1 Angstrom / 12.1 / 10.7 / 11.2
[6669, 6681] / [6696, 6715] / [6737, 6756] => 0.1 Angstrom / 11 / 10.7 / 10.9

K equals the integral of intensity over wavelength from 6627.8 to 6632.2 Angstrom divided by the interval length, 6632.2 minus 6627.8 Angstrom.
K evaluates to 11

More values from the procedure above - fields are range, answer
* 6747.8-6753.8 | 10.6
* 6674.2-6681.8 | 11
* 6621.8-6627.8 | 11.2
